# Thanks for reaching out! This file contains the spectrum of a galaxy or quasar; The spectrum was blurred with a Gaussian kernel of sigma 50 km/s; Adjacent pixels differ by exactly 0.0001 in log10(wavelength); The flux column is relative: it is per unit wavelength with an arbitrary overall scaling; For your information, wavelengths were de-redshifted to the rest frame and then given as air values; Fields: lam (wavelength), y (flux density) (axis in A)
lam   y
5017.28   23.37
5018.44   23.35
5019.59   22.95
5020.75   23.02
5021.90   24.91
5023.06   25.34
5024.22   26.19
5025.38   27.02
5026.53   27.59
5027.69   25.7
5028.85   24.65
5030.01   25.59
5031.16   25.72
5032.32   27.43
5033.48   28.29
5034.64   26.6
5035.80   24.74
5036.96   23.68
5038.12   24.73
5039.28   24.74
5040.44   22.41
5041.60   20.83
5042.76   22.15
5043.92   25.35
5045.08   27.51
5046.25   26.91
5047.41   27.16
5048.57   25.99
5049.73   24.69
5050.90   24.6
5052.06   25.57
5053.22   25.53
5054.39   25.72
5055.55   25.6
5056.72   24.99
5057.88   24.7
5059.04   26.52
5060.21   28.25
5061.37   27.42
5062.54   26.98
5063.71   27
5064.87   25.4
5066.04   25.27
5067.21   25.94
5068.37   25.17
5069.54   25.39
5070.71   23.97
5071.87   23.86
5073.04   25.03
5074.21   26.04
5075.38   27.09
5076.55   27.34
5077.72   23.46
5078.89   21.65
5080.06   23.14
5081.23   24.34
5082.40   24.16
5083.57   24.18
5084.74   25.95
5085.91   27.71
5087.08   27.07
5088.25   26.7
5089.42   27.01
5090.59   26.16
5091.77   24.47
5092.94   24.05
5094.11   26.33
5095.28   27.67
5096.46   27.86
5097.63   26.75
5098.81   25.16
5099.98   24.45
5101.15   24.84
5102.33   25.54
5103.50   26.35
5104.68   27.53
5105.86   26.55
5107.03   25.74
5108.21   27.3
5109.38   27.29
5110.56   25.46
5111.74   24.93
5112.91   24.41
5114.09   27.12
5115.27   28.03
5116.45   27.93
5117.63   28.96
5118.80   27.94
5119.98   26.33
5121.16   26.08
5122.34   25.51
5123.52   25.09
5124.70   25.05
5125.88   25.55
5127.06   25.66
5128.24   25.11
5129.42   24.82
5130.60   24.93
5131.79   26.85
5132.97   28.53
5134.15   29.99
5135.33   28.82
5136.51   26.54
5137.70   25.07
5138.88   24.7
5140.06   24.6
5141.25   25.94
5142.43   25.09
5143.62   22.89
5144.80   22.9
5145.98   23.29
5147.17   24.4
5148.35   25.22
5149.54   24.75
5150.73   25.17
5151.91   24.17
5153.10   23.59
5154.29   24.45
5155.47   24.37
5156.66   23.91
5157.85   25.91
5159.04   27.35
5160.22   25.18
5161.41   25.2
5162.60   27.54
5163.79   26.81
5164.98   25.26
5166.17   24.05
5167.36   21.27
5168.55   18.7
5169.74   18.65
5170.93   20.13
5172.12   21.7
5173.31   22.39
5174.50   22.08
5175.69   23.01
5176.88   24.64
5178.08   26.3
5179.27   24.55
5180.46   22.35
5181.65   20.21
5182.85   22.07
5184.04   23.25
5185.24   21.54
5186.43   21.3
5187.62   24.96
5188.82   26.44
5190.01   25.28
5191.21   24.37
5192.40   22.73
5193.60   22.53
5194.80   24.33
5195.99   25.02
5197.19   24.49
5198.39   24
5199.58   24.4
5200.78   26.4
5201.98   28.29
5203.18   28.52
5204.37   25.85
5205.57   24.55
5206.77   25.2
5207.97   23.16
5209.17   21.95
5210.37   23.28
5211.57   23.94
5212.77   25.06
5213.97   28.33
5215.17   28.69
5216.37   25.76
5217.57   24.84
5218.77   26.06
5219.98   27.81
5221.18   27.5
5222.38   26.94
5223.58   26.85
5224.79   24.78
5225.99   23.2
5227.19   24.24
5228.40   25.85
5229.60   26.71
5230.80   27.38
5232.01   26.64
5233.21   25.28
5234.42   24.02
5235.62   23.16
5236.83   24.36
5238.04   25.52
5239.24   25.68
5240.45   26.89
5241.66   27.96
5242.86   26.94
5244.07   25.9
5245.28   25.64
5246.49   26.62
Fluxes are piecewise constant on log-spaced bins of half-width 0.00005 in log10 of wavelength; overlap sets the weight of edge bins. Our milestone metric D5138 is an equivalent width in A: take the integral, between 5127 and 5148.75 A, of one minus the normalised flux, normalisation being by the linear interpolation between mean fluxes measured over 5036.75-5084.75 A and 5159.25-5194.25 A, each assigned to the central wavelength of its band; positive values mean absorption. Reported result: -1.5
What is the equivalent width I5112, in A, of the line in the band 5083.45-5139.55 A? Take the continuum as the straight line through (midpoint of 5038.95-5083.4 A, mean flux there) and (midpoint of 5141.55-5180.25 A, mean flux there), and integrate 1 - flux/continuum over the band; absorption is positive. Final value -4.0 A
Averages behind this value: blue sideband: 25.2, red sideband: 23.9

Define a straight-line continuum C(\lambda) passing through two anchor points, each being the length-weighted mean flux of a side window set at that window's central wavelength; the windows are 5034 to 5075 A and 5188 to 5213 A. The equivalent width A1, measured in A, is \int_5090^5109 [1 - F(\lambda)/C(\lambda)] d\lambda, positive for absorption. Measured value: -0.68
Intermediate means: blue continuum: 25.3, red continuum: 24.7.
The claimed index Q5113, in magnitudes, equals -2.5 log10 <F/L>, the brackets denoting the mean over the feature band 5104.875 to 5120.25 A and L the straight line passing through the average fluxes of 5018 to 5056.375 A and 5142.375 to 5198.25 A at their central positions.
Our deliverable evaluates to -0.10 mag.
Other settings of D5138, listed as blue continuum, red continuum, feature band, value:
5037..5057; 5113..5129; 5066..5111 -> 0.2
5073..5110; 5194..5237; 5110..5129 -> -0.3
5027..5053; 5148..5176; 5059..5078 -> -0.8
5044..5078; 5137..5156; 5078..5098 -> -0.1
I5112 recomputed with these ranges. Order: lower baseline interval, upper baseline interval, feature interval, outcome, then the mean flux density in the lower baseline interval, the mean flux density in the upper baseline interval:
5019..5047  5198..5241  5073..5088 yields 0.0 A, 25.2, 25.6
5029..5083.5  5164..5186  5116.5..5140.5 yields -2.9 A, 25.3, 22.4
